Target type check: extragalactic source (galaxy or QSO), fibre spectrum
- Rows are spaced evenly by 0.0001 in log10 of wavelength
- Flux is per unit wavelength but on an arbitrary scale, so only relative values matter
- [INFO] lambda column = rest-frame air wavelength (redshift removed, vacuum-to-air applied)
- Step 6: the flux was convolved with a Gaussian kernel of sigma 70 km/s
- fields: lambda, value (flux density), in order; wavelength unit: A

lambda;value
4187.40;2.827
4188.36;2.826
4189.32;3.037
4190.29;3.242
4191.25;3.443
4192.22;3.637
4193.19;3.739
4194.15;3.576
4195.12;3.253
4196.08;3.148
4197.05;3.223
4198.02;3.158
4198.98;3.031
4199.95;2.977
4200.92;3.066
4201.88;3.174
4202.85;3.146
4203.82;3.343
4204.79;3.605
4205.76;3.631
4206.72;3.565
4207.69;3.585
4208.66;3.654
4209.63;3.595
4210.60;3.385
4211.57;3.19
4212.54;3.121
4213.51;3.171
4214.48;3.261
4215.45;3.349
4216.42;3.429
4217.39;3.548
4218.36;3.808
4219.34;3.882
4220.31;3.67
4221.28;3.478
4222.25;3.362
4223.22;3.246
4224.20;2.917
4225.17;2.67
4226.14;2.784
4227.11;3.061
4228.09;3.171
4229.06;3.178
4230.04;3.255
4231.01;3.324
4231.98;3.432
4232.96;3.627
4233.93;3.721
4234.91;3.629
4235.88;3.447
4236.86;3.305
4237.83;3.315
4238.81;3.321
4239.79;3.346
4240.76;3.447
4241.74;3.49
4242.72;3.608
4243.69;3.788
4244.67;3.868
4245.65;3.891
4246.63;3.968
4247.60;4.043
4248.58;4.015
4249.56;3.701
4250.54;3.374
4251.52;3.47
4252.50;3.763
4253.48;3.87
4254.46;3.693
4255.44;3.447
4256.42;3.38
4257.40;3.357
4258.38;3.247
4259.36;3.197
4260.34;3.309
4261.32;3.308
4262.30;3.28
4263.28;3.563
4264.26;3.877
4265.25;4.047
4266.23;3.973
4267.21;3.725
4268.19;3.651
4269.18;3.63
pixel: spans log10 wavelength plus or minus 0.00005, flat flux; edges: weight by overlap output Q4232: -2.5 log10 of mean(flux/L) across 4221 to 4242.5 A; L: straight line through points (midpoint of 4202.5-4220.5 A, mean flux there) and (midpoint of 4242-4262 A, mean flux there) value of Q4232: 0.08 mag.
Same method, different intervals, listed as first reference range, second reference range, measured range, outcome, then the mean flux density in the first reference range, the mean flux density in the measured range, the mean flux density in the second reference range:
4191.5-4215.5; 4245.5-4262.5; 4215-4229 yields 0.04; 3.34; 3.31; 3.57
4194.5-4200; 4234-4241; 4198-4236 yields -0.02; 3.15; 3.34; 3.42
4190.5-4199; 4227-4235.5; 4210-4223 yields -0.02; 3.37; 3.43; 3.39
